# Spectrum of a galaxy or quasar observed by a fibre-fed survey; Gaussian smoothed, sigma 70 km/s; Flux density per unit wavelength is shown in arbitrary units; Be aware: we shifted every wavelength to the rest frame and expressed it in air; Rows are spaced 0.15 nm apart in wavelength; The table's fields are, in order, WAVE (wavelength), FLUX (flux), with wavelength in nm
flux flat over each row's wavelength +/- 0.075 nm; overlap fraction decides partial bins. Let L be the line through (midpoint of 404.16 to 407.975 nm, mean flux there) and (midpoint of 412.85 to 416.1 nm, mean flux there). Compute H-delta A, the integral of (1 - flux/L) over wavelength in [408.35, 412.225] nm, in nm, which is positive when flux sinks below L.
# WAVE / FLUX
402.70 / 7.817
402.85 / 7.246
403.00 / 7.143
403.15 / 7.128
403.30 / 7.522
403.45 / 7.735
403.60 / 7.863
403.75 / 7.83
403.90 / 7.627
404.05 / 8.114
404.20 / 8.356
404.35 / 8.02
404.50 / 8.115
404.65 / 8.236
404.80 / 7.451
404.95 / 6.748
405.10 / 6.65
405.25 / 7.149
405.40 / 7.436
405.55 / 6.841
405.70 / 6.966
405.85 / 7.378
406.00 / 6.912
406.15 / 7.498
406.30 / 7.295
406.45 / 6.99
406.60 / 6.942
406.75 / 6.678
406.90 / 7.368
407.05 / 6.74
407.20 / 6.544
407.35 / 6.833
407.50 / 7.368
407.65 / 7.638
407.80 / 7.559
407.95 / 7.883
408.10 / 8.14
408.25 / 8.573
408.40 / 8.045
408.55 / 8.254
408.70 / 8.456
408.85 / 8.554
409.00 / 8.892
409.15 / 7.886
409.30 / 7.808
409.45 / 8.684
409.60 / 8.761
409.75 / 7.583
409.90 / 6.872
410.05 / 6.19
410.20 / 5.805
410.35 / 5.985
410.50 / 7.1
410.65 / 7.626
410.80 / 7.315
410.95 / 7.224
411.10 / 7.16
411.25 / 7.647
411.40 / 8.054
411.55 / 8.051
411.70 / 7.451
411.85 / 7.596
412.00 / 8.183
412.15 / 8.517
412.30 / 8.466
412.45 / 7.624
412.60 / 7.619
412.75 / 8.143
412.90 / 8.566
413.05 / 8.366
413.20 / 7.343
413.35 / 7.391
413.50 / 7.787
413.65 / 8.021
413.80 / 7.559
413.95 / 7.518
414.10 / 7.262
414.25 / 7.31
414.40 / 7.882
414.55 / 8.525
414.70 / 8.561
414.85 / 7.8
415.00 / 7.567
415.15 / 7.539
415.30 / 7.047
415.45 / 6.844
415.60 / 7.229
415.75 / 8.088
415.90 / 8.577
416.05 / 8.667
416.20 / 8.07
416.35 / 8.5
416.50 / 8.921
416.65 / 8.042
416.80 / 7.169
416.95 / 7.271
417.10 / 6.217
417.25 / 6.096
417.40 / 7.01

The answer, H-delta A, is -0.078 nm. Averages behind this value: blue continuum 7.27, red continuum 7.78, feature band 7.68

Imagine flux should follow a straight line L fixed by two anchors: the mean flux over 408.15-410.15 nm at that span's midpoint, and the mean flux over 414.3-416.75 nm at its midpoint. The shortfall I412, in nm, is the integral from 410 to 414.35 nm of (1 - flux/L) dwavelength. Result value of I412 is 0.24 nm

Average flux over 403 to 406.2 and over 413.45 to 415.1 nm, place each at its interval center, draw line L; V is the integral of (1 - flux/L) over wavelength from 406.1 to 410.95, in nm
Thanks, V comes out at 0.08 nm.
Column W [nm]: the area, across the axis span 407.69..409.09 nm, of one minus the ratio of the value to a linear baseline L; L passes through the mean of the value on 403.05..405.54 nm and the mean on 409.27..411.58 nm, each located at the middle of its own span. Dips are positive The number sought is -0.153 nm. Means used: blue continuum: 7.6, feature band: 8.24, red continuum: 7.34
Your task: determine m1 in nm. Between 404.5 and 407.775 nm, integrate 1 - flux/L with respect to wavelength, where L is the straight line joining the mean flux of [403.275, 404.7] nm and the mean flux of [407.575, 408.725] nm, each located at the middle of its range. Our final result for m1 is 0.35 nm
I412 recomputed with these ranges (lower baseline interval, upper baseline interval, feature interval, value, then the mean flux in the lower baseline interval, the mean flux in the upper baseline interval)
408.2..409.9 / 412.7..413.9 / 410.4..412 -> 0.106 nm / 8.25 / 7.88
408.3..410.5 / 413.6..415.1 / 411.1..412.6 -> -0.031 nm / 7.69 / 7.79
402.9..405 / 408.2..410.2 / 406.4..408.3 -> 0.134 nm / 7.71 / 7.95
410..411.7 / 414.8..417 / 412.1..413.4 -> -0.108 nm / 7.13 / 7.83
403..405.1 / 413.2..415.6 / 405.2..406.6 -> 0.096 nm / 7.69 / 7.62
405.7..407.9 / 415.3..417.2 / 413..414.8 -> -0.046 nm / 7.13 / 7.75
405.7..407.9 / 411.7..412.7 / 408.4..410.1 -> -0.118 nm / 7.13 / 7.96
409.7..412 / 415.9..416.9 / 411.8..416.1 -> -0.042 nm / 7.21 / 8.23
